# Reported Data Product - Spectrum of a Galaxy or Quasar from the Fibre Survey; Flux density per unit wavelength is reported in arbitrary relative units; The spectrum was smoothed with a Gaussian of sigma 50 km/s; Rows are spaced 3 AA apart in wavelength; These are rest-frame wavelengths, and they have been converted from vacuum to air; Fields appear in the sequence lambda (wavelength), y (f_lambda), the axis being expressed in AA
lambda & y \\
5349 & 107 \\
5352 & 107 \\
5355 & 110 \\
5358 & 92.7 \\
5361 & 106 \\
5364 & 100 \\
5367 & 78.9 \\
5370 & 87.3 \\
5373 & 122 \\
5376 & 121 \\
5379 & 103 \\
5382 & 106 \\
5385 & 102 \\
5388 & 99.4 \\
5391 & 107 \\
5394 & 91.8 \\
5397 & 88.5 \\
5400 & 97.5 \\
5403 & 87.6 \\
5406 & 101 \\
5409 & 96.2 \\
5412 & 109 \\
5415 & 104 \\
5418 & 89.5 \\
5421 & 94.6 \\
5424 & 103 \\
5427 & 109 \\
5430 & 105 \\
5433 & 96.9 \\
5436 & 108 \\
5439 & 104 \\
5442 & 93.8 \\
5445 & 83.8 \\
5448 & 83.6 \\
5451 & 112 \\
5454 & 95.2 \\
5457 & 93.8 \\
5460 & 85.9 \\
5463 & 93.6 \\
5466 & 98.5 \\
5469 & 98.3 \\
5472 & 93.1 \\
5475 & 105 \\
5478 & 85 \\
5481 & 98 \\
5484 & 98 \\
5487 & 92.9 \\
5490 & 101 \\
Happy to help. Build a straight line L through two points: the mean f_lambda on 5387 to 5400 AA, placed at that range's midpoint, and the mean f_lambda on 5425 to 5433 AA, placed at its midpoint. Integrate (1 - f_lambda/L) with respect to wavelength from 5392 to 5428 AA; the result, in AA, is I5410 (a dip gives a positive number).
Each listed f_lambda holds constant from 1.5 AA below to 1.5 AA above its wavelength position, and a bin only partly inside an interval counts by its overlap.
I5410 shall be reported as 1.0 AA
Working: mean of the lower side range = 96.7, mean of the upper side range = 105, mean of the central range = 97.6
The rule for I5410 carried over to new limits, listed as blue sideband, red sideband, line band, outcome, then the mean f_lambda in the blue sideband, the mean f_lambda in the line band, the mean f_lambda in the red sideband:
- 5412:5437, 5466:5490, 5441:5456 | 0.8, 102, 93.7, 96.3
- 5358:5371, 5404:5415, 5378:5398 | -0.5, 93.2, 99.9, 102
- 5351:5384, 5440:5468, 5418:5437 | -1.0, 103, 102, 93.6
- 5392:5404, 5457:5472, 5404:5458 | -3.4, 92.2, 99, 94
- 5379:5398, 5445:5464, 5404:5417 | -0.5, 99.7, 101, 93.2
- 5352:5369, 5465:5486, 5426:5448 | -0.4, 98.1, 98.7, 96.4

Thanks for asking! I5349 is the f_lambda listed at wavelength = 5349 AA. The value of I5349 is 107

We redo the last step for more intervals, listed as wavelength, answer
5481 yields 98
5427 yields 109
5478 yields 85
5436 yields 108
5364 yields 100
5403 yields 87.6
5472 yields 93.1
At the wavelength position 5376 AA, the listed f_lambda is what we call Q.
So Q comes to 121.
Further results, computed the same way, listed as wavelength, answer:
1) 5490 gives 101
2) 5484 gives 98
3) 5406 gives 101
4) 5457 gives 93.8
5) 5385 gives 102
